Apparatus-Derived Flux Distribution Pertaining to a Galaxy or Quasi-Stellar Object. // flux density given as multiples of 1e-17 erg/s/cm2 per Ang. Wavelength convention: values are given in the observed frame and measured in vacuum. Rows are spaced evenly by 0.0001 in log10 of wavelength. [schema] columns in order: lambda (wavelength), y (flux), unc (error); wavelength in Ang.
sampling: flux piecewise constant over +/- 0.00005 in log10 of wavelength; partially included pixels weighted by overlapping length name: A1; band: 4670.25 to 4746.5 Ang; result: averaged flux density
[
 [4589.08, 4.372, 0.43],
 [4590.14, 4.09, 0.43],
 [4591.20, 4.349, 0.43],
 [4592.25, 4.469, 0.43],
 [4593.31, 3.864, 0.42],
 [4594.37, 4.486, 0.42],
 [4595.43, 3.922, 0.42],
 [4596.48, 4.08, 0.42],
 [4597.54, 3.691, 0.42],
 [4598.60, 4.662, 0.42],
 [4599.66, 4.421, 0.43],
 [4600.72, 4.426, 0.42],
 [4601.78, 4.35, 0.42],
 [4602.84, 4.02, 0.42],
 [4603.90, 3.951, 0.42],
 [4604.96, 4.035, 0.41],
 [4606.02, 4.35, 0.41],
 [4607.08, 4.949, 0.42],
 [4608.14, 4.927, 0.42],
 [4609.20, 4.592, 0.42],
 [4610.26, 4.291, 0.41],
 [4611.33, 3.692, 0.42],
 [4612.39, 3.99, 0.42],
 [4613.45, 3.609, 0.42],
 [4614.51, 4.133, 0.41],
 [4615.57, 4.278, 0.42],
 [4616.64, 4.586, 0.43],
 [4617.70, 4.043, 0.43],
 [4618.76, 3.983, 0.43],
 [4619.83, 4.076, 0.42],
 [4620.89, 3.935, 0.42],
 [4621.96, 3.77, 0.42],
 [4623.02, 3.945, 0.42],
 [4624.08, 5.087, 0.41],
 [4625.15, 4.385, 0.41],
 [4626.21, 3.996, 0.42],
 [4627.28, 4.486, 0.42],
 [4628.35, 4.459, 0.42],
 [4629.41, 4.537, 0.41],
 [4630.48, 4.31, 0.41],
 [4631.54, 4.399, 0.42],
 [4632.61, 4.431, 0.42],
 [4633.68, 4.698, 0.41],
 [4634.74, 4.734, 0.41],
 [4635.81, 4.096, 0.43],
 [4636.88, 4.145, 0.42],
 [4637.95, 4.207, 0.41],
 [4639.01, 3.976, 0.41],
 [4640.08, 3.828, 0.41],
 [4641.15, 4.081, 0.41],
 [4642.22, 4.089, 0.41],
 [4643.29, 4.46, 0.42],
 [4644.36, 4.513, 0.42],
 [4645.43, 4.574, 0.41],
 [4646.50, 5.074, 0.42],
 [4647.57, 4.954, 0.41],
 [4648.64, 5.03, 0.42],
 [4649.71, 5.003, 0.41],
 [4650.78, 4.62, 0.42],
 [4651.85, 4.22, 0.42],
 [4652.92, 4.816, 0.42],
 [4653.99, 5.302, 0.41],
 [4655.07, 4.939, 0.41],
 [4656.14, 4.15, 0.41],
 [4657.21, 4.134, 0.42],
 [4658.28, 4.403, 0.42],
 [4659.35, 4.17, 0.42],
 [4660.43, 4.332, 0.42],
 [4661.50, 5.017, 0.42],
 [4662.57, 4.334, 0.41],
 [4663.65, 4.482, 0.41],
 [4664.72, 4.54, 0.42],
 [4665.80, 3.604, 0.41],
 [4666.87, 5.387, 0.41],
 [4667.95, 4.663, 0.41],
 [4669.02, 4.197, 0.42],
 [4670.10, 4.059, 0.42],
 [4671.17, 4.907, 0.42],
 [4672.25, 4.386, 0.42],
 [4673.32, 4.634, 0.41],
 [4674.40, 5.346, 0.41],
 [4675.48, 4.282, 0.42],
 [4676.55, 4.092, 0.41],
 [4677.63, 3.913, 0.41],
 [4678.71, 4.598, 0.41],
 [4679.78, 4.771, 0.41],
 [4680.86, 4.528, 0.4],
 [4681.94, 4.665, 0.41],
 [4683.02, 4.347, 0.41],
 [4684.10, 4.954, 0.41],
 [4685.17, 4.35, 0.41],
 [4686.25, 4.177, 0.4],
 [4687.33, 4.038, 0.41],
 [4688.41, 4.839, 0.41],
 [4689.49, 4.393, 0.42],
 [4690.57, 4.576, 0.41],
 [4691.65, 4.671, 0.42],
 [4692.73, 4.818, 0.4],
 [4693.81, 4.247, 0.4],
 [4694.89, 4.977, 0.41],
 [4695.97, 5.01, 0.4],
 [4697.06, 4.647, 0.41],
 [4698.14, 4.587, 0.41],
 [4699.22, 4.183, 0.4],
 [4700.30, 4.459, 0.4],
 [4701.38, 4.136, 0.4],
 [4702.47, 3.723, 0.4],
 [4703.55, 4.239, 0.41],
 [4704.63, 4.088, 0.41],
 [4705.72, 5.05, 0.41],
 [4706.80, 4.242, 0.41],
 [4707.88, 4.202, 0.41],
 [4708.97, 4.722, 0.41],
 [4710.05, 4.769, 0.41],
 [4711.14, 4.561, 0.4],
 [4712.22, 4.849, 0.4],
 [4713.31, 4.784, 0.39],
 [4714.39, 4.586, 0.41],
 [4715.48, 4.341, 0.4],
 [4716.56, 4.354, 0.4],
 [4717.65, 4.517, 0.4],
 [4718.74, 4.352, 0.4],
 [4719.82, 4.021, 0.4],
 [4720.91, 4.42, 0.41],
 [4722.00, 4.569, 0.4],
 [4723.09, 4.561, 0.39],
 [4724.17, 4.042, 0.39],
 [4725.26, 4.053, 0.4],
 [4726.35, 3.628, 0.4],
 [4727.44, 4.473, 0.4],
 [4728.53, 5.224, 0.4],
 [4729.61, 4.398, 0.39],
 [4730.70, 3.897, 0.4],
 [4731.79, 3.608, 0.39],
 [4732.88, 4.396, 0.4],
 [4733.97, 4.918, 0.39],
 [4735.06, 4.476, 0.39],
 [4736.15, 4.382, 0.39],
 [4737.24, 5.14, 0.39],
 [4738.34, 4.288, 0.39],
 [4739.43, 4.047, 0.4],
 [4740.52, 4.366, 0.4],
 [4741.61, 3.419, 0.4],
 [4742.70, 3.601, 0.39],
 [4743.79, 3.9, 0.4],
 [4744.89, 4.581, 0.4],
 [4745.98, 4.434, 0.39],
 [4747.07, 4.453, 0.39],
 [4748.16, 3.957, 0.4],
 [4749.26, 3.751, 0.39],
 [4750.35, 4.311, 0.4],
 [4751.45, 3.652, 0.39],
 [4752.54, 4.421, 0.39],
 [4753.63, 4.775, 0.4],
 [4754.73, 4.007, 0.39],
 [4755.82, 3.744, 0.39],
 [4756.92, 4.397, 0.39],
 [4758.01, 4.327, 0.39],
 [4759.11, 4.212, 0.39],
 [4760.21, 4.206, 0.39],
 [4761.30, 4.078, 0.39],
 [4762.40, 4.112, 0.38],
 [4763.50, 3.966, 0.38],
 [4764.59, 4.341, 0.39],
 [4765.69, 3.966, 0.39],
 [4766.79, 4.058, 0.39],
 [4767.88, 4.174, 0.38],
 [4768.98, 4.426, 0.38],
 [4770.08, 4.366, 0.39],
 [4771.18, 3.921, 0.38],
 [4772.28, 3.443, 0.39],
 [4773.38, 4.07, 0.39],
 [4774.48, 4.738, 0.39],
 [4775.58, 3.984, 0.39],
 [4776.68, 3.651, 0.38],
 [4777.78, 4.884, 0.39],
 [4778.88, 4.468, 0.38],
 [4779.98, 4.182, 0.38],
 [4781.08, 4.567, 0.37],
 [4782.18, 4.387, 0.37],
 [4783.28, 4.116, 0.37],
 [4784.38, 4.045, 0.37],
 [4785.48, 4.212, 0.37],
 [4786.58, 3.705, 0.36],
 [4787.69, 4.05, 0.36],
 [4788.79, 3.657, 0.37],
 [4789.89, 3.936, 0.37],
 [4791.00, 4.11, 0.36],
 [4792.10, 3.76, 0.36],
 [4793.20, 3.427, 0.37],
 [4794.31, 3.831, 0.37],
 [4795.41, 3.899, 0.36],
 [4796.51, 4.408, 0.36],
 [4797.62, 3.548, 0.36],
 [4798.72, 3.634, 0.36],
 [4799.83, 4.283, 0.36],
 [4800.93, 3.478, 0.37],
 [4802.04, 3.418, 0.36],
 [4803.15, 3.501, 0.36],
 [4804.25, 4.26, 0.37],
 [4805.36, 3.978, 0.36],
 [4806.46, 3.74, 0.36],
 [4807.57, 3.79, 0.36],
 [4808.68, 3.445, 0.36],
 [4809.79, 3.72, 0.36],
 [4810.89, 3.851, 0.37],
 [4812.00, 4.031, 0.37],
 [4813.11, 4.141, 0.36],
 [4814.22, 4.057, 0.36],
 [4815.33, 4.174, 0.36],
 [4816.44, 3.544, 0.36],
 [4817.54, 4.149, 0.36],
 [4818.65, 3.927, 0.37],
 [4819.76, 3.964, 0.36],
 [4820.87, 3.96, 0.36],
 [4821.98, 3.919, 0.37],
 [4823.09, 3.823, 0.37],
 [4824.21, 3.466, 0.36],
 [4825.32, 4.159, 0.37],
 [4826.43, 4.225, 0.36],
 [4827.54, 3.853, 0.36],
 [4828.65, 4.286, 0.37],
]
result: 4.42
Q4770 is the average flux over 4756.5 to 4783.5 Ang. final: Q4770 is 4.2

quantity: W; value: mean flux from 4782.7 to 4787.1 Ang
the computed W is 4.03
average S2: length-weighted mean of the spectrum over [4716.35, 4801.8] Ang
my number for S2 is 4.15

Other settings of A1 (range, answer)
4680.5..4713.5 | 4.51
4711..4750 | 4.31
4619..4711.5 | 4.46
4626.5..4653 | 4.46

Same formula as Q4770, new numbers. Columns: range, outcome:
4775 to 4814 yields 3.95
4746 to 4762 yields 4.17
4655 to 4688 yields 4.46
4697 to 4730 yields 4.41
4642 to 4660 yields 4.62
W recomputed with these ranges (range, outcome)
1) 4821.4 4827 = 3.91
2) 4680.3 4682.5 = 4.58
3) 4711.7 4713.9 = 4.81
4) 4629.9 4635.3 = 4.51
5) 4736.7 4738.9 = 4.69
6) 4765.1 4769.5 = 4.16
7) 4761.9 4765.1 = 4.14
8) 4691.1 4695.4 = 4.68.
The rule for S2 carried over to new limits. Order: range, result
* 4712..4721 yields 4.46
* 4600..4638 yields 4.28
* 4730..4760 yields 4.2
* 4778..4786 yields 4.31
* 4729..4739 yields 4.39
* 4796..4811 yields 3.79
